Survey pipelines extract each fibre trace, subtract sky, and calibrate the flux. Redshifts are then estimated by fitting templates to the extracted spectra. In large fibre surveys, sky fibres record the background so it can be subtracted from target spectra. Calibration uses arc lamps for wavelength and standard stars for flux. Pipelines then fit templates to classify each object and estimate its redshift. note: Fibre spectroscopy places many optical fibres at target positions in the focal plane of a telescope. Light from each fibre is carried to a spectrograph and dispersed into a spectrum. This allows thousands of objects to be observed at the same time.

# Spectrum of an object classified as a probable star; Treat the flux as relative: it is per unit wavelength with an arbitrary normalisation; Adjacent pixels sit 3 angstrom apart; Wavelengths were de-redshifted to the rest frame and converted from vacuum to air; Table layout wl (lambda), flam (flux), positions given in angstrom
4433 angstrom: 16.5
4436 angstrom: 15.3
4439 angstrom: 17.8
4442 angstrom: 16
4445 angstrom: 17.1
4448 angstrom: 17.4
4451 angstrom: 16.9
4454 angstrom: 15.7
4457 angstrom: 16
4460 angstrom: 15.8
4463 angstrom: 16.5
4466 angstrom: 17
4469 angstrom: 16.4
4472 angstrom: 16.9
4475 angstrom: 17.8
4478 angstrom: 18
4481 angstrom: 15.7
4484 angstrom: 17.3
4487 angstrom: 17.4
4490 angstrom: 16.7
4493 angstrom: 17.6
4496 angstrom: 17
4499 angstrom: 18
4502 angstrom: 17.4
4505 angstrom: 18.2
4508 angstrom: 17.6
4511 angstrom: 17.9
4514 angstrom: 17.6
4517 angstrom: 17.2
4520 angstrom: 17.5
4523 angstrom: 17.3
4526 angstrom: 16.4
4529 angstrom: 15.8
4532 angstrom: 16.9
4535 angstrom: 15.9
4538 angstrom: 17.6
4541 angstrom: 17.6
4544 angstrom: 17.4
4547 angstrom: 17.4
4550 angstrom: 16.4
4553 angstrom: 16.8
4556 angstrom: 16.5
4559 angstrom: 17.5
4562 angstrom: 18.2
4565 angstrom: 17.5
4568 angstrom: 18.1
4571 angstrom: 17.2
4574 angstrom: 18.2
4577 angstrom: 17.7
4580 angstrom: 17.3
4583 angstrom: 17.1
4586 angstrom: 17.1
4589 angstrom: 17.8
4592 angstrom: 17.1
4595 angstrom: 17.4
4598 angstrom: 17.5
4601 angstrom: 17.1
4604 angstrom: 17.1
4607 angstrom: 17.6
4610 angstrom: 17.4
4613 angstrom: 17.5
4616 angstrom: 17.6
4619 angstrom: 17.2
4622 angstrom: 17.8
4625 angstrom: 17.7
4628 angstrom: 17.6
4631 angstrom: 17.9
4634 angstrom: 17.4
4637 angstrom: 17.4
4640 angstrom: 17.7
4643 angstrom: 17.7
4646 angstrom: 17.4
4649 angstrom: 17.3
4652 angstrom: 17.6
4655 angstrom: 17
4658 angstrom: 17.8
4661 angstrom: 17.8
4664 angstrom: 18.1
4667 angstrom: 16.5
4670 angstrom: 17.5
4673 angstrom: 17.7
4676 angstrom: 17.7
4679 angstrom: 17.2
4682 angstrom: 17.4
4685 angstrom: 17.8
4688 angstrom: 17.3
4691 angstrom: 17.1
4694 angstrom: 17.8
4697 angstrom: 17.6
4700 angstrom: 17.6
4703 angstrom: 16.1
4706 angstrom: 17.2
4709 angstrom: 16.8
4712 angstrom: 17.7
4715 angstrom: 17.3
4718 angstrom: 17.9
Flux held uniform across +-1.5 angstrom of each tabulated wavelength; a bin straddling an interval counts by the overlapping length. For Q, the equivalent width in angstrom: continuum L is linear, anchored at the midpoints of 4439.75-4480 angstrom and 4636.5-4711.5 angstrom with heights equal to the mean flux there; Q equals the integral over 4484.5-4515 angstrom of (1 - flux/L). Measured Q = -1.21 angstrom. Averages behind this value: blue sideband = 16.7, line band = 17.5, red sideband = 17.4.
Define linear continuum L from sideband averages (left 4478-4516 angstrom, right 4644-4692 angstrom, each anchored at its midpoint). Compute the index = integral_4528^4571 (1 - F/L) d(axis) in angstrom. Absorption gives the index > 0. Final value 0.7 angstrom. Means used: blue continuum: 17.4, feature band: 17.1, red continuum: 17.5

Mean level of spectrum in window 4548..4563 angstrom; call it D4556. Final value 17.1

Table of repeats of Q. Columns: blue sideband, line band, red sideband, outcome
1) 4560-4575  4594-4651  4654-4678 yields 0.5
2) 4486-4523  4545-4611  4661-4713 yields 0.3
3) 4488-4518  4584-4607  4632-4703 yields 0.2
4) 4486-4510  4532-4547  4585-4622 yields 0.3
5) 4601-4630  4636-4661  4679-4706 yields -0.1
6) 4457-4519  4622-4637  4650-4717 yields -0.3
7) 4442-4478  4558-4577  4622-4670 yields -0.7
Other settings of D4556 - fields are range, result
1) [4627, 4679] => 17.5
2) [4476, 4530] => 17.3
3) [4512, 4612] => 17.3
